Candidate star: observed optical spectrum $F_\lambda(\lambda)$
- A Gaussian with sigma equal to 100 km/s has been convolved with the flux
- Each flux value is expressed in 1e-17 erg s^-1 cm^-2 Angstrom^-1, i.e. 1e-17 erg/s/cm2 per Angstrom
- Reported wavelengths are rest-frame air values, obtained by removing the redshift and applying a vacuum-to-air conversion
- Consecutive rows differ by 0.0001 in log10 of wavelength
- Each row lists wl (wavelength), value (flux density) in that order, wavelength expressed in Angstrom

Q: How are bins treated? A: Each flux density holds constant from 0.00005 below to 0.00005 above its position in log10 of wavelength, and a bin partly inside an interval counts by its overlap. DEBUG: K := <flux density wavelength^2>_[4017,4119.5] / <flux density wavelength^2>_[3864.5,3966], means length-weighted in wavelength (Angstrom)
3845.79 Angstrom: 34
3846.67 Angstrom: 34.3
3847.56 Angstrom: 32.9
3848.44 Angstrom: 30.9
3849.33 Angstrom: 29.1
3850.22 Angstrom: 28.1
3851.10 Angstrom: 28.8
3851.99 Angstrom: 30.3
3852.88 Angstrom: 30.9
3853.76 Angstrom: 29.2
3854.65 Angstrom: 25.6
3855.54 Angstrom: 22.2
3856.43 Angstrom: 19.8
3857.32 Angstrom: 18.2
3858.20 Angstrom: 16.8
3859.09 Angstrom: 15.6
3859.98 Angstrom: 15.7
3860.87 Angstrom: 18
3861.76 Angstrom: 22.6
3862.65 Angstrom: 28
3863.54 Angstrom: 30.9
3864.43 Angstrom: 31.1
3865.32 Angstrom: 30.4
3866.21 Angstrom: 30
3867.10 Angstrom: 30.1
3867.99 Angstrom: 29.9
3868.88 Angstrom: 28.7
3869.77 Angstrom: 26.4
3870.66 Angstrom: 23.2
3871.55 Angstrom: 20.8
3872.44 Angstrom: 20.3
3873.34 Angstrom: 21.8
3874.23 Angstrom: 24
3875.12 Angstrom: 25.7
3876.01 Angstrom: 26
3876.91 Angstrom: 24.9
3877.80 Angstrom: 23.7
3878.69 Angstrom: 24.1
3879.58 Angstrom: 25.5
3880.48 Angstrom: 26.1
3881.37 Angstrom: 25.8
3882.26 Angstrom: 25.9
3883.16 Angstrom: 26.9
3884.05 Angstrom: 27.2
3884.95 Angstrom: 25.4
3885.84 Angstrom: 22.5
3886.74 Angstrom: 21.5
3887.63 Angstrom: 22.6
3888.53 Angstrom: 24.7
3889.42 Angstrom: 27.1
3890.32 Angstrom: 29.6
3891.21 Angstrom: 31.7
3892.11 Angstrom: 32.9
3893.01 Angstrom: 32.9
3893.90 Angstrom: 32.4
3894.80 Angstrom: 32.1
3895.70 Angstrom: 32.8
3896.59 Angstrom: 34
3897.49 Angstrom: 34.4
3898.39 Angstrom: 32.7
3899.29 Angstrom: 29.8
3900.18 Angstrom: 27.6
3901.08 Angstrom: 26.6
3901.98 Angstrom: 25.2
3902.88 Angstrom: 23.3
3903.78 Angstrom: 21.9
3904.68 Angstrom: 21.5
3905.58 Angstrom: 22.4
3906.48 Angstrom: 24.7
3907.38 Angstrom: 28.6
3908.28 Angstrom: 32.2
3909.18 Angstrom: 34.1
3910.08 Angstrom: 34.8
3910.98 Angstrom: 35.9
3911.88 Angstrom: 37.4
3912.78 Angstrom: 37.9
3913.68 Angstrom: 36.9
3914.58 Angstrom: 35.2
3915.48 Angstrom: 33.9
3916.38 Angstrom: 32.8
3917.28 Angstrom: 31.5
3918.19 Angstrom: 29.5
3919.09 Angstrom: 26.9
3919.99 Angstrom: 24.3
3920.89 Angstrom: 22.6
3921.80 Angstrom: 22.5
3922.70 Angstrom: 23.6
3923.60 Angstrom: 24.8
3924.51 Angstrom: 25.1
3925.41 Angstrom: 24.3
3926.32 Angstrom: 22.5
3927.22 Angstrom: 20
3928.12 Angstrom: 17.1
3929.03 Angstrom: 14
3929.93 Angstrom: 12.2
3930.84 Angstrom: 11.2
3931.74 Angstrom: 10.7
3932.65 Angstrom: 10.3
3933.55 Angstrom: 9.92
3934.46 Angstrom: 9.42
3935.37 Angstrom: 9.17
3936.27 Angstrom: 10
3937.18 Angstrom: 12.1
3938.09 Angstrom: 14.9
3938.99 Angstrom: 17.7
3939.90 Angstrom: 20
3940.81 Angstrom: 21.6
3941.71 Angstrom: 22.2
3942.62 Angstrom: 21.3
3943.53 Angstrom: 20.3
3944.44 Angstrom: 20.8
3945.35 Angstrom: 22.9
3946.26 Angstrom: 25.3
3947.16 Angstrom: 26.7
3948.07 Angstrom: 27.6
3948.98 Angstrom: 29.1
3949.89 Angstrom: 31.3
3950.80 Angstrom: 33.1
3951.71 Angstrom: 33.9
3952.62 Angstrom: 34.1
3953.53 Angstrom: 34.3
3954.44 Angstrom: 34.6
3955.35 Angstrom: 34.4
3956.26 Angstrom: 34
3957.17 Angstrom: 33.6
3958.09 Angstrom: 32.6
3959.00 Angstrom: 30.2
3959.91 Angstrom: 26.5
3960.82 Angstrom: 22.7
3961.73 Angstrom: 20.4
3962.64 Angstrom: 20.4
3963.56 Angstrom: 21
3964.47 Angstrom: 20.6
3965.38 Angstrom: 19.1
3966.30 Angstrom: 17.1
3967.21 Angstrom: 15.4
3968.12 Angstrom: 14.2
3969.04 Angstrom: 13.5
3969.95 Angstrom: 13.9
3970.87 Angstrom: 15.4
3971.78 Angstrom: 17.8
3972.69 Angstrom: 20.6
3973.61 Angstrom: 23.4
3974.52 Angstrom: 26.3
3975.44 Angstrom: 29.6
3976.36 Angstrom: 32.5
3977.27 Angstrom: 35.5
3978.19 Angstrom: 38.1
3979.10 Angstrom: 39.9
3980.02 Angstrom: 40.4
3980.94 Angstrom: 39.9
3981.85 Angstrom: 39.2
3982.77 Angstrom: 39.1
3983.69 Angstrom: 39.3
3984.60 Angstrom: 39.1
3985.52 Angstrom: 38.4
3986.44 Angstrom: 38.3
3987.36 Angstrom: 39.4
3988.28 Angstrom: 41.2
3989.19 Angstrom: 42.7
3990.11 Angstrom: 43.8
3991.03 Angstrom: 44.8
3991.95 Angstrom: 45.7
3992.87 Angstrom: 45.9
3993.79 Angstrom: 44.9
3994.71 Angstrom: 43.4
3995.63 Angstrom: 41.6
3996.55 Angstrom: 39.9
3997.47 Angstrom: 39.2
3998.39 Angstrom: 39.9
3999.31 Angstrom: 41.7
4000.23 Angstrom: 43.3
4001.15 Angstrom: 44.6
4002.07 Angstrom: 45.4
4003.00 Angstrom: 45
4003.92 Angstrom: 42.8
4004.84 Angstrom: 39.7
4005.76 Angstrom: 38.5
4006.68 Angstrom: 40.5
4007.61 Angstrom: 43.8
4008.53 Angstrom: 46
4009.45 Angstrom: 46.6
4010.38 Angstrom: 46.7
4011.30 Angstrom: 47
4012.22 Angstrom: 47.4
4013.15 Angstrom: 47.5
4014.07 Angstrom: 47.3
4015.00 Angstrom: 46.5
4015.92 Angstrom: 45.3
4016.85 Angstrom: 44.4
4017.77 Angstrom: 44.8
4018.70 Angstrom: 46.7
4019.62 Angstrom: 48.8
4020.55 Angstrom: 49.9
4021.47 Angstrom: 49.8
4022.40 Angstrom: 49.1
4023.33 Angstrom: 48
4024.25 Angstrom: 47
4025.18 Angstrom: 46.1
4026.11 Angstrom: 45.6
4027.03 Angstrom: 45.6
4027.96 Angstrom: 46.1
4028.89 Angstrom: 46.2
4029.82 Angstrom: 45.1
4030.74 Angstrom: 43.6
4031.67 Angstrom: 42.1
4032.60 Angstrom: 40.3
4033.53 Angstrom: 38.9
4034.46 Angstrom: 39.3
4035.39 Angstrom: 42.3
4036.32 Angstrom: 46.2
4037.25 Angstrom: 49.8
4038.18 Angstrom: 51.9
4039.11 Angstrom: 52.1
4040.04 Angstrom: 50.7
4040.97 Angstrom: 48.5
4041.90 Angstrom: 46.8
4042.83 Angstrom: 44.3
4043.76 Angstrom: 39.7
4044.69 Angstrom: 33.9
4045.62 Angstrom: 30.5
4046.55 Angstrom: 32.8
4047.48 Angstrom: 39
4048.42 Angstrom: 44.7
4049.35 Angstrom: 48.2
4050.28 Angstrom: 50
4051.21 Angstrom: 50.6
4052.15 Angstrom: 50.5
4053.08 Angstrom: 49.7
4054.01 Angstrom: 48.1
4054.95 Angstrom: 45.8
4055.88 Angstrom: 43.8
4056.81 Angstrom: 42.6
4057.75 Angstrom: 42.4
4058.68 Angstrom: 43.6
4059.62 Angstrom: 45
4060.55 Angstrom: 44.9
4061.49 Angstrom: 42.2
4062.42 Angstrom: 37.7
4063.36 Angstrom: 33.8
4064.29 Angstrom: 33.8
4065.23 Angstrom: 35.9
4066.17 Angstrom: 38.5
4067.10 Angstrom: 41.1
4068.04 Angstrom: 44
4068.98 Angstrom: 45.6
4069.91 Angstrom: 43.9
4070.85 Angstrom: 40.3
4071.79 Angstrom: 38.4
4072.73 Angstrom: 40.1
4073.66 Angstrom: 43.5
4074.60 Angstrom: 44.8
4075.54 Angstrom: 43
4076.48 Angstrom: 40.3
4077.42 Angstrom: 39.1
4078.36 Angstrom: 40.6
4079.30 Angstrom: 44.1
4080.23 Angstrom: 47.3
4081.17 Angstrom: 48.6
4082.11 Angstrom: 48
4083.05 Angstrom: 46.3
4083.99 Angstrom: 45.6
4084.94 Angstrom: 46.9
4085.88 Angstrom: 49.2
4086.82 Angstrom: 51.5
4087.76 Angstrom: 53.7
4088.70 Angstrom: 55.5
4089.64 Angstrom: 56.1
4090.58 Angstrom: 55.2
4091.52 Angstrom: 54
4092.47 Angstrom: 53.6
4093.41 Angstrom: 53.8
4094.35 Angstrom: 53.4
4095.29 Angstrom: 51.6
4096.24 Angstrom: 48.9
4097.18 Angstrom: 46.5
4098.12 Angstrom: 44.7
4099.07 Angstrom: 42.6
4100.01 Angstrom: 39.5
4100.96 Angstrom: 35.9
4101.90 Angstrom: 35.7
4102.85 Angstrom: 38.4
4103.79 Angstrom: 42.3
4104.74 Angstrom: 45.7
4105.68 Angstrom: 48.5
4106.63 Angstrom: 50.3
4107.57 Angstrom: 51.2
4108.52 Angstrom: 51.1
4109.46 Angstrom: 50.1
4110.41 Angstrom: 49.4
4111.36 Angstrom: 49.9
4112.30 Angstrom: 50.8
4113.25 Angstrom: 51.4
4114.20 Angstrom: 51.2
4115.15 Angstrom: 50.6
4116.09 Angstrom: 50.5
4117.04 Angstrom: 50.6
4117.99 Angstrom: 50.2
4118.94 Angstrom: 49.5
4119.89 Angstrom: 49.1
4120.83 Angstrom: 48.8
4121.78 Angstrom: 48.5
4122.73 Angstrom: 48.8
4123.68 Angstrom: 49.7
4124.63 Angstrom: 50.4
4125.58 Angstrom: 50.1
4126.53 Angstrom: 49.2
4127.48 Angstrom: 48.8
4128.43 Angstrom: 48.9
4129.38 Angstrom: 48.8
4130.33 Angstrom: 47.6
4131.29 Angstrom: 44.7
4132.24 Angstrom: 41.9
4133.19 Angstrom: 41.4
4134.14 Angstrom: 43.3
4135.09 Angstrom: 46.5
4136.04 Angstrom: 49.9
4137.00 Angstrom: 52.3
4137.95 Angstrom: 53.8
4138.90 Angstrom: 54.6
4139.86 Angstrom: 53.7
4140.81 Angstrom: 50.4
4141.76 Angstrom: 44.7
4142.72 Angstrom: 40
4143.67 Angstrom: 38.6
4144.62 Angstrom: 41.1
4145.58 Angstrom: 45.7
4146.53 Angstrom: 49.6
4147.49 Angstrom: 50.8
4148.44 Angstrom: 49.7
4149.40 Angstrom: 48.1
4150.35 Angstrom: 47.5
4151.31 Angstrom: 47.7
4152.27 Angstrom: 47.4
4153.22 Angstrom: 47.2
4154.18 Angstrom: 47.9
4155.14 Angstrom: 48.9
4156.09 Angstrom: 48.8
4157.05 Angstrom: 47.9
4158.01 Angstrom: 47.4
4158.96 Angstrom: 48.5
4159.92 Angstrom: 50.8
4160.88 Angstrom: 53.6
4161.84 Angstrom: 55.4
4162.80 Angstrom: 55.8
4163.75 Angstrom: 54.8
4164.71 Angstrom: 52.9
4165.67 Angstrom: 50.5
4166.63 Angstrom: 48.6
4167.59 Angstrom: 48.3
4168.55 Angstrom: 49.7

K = 1.93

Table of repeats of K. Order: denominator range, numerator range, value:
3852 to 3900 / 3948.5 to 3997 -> 1.27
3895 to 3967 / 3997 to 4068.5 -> 1.85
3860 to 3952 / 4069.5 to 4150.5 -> 2.08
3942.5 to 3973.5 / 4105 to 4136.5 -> 2.15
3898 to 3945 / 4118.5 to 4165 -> 2.32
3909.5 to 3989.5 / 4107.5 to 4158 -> 2.02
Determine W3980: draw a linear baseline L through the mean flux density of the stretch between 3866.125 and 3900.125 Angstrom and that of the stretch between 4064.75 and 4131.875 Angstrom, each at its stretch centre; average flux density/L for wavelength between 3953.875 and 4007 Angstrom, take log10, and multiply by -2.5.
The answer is 0.09 mag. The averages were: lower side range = 27.3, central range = 33.6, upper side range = 47.1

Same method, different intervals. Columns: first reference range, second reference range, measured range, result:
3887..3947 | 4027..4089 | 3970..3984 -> 0.06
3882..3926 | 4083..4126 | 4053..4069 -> 0.07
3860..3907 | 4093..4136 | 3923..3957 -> 0.41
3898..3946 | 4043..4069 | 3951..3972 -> 0.17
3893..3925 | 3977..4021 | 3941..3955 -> 0.26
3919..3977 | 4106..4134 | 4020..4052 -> -0.25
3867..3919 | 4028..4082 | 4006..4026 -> -0.17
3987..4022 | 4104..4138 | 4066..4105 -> 0.04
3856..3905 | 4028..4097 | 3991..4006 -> -0.12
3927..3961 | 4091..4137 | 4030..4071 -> -0.13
